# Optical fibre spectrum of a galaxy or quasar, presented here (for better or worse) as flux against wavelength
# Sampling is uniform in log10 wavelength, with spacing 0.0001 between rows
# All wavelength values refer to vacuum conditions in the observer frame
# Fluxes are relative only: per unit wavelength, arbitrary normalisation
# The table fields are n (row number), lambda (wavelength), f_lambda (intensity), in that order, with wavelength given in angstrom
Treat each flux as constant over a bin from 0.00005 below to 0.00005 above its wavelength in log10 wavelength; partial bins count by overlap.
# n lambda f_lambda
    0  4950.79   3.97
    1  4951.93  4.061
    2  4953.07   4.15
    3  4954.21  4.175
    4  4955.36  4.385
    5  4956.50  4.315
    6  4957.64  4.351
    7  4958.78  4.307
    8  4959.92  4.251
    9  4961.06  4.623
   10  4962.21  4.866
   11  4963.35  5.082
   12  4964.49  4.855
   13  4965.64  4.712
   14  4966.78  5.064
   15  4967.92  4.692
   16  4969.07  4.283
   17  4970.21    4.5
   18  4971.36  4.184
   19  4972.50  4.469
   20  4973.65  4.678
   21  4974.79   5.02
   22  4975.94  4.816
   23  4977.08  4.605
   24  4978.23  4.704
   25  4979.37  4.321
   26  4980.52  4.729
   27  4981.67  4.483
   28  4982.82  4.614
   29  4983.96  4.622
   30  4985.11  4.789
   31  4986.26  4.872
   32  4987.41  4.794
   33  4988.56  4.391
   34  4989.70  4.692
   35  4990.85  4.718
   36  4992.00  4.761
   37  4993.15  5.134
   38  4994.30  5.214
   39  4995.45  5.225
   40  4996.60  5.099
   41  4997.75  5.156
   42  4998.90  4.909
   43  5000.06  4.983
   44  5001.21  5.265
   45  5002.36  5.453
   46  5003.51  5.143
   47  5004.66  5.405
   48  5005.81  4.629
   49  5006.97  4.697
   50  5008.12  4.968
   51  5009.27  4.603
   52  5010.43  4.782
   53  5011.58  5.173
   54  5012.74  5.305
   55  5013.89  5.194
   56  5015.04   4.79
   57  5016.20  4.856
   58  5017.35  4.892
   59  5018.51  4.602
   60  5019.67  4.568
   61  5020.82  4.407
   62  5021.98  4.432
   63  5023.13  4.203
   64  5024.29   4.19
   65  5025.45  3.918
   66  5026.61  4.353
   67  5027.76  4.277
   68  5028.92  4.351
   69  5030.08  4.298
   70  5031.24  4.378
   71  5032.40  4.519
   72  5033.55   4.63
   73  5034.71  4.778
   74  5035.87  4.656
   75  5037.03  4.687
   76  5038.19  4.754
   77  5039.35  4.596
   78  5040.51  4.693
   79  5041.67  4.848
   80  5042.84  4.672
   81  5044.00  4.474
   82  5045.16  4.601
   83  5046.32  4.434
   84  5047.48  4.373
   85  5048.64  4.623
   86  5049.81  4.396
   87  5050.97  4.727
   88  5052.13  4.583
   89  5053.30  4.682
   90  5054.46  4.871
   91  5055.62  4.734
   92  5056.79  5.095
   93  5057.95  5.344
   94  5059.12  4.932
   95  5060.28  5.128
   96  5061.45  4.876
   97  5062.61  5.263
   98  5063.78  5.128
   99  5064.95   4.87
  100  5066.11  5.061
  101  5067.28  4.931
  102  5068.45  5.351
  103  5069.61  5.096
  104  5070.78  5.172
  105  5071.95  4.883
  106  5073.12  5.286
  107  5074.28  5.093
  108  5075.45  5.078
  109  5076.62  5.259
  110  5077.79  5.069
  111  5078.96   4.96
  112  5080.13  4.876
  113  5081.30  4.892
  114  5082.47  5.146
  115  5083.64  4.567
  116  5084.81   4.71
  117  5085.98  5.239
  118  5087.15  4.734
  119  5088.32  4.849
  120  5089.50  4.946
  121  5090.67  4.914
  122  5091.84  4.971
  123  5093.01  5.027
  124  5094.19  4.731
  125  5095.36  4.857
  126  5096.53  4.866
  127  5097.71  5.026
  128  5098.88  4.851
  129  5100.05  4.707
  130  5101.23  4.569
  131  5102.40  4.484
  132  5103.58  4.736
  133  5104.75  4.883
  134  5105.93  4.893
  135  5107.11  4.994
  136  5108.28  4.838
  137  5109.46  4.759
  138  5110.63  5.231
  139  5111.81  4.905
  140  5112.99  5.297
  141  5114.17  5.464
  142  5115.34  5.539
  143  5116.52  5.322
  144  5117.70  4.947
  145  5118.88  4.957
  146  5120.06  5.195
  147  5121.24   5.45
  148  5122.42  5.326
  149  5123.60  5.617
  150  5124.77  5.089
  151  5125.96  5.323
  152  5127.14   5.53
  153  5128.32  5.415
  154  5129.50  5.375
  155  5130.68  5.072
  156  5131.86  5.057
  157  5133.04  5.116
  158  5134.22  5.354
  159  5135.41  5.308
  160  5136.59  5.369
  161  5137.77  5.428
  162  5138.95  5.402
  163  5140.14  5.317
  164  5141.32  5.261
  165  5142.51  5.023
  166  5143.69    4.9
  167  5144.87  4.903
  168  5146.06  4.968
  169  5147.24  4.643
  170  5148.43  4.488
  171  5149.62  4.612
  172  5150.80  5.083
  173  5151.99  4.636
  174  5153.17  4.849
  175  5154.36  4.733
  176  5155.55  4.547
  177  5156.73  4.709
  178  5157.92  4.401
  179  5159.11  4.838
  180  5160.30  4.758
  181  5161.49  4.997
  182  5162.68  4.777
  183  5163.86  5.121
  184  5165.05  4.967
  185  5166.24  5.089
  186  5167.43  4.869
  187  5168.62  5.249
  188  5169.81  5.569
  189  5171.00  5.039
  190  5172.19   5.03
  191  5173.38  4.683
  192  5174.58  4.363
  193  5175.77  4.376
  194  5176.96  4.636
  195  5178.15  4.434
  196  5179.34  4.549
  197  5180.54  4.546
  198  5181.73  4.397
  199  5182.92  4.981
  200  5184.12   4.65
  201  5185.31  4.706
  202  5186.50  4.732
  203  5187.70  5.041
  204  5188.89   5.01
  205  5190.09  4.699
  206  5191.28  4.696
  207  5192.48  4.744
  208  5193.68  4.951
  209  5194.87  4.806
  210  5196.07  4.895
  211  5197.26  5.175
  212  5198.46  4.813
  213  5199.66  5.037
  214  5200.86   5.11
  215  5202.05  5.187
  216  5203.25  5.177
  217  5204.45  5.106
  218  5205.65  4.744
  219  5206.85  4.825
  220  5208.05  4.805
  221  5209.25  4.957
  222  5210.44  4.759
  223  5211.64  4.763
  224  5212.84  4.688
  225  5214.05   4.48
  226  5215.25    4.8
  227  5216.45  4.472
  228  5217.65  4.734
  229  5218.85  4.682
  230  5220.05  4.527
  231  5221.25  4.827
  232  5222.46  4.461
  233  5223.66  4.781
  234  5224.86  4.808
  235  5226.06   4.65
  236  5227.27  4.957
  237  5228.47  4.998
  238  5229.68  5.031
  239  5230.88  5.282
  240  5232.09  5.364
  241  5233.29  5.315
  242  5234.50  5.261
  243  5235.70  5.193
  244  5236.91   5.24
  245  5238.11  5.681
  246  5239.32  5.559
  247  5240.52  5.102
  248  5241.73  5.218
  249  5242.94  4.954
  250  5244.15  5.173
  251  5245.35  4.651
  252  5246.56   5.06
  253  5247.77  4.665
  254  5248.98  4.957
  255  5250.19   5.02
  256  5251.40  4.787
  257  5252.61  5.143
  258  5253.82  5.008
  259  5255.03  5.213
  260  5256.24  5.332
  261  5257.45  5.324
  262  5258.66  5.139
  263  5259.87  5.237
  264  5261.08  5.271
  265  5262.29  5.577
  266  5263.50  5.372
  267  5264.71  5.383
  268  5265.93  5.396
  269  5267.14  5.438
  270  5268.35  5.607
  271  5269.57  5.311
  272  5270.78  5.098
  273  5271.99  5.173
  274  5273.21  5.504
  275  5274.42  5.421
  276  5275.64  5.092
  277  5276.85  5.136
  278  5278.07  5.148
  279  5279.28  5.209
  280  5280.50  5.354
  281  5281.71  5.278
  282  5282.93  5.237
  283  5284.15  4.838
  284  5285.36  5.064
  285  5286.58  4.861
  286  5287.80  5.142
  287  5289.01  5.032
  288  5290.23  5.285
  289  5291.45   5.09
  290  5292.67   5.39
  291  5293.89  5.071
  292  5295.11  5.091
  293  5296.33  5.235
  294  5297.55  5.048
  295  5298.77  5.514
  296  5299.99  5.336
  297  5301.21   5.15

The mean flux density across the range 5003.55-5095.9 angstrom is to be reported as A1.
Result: 4.8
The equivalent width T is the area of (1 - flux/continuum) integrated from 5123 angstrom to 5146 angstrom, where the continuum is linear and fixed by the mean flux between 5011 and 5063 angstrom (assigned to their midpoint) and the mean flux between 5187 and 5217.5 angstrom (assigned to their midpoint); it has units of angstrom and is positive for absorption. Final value -2.23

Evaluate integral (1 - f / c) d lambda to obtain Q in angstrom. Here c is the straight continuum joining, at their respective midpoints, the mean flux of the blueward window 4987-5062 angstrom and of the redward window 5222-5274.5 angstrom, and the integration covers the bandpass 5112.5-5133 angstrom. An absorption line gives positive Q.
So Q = -1.48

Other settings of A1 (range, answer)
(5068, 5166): 5.01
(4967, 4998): 4.72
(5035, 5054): 4.62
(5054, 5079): 5.07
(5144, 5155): 4.77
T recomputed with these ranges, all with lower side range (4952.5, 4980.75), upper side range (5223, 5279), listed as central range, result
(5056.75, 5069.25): -0.8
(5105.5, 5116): -0.5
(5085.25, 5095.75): -0.2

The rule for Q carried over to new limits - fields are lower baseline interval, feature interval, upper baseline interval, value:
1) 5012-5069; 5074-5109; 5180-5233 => -1.1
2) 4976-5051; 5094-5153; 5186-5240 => -2.8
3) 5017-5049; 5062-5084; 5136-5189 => -2.1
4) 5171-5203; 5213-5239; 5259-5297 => 0.3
